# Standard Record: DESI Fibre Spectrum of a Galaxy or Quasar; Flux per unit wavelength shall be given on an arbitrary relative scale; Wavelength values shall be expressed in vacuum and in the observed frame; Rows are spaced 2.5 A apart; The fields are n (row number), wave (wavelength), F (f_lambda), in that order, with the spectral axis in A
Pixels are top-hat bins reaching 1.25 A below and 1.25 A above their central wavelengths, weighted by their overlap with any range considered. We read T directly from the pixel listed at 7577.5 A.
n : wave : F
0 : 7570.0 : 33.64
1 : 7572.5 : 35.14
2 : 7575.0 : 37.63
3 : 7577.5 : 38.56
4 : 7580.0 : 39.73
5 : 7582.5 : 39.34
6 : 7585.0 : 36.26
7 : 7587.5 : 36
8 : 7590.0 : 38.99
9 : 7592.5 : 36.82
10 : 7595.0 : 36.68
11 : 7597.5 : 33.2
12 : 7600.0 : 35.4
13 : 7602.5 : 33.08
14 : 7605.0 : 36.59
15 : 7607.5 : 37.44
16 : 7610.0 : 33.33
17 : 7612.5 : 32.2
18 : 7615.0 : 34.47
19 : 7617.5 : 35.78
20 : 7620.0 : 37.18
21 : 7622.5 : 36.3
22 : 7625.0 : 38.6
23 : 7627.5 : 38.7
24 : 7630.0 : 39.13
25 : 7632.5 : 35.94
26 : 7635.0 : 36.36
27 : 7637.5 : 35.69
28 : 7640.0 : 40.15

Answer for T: 38.56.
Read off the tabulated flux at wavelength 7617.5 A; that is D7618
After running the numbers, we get 35.78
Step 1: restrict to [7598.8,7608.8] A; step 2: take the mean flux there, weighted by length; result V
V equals 35.6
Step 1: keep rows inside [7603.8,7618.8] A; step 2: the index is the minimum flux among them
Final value 32.2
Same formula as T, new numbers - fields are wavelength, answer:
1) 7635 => 36.36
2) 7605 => 36.59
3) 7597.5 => 33.2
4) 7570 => 33.64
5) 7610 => 33.33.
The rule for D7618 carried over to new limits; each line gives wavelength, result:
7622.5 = 36.3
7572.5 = 35.14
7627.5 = 38.7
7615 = 34.47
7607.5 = 37.44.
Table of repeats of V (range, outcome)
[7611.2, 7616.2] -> 33.3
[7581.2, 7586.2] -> 37.8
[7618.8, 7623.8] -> 36.8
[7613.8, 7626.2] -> 36.5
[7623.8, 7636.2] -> 37.7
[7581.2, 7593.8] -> 37.5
